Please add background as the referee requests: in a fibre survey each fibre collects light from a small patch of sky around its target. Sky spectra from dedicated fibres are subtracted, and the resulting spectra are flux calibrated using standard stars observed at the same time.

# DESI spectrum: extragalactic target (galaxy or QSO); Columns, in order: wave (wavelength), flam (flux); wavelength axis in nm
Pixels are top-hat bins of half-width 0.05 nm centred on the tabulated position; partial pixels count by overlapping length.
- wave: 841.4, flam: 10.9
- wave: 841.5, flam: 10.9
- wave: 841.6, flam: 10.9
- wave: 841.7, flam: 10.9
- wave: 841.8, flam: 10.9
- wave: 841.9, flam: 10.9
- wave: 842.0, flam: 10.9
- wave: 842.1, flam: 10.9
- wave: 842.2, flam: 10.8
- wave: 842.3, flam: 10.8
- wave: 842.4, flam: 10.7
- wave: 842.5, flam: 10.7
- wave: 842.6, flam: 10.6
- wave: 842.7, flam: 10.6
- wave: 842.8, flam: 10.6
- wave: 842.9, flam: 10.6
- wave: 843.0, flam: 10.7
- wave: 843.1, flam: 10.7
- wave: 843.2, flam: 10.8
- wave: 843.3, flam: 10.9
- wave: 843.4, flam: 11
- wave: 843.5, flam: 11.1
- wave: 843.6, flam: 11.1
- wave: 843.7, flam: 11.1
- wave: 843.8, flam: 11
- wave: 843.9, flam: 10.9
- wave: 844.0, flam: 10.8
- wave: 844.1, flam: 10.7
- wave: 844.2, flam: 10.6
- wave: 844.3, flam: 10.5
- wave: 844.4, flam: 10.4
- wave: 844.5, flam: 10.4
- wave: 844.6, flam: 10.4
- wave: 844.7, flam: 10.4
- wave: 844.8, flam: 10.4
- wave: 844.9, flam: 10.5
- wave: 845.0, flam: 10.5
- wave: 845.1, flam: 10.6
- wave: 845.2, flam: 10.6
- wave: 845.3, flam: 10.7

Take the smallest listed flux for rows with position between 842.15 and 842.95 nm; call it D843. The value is 10.6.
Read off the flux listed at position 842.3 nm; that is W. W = 10.8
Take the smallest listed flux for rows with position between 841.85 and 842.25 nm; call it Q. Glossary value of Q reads 10.8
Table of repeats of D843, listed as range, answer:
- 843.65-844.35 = 10.5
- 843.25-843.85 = 10.9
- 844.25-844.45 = 10.4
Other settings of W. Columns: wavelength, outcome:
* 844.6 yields 10.4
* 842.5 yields 10.7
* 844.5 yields 10.4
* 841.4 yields 10.9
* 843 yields 10.7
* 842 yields 10.9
